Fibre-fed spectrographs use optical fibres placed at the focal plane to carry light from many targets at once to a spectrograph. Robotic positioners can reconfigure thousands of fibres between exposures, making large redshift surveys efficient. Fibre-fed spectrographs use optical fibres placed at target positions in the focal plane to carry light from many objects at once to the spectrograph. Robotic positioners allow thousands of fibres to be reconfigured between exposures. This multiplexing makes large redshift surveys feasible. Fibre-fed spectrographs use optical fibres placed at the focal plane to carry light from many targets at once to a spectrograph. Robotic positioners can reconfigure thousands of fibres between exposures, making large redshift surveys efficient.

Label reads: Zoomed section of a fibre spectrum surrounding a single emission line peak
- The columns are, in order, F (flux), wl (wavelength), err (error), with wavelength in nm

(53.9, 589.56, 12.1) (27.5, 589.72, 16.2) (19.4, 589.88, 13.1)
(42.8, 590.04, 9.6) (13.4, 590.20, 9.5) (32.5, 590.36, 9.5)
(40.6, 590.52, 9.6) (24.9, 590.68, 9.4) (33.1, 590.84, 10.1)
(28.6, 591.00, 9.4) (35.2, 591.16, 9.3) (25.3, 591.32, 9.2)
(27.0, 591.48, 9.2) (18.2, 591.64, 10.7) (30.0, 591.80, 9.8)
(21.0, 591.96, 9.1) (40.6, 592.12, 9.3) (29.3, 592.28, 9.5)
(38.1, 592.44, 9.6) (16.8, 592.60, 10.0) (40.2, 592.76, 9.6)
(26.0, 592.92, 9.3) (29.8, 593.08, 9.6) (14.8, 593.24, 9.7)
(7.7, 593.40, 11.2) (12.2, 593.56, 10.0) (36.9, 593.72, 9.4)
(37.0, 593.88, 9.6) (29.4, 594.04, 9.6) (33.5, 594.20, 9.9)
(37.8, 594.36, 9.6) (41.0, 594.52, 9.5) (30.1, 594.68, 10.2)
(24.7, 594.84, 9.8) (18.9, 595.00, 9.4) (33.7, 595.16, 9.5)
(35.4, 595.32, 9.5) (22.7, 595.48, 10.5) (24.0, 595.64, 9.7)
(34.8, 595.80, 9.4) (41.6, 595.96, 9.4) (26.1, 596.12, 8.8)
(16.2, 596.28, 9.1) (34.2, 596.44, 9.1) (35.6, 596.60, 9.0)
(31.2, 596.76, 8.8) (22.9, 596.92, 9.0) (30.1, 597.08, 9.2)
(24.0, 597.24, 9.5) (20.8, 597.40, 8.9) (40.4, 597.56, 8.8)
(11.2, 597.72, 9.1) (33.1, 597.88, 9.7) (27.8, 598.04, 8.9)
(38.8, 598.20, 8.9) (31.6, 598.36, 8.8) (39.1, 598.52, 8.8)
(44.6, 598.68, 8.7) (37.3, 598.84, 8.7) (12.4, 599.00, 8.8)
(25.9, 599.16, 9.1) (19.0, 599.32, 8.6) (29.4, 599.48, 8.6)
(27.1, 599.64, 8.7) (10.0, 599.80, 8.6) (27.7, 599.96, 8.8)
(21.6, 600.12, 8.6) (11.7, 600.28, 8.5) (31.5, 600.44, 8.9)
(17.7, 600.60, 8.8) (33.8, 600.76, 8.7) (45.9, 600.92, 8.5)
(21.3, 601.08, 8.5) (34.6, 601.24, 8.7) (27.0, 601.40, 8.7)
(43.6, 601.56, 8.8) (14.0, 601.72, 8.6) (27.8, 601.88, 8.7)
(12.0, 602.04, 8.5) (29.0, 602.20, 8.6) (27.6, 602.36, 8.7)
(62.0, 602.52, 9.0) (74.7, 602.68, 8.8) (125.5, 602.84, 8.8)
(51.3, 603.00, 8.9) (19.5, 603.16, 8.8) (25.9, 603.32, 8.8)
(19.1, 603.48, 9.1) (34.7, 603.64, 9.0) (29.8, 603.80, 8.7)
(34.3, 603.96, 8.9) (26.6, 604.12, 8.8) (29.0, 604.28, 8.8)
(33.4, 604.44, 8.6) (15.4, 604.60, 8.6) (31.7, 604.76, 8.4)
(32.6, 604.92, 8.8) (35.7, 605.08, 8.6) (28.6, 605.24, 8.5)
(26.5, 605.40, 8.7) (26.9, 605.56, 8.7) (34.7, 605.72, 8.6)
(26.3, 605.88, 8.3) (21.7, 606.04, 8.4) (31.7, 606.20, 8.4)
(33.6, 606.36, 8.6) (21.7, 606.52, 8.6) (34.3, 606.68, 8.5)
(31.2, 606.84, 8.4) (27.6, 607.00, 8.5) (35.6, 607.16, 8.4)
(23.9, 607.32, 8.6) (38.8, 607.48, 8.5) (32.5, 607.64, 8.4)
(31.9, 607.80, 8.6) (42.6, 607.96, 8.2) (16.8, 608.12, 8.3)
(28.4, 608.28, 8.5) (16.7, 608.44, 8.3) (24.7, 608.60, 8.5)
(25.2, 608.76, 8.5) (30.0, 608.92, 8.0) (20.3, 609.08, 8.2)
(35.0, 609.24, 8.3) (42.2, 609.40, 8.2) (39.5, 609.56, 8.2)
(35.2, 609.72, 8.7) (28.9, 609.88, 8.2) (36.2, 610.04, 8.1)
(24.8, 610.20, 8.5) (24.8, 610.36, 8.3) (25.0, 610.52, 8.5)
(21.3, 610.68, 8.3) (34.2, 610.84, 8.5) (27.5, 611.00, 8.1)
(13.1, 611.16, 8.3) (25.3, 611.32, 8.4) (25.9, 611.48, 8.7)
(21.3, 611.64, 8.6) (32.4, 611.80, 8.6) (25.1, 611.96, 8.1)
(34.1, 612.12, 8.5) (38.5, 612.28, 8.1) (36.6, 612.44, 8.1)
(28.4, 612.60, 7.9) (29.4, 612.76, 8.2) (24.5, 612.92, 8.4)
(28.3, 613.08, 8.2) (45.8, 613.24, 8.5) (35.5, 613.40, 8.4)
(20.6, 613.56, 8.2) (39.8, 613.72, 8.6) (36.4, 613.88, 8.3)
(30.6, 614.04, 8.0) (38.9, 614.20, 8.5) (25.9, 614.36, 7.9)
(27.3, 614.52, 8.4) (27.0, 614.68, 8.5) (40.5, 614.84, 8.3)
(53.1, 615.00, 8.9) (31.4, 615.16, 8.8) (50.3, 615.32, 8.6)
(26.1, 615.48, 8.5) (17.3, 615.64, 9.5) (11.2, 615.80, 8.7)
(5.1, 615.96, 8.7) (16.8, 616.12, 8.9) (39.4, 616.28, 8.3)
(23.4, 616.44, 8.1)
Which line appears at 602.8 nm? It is Hbeta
